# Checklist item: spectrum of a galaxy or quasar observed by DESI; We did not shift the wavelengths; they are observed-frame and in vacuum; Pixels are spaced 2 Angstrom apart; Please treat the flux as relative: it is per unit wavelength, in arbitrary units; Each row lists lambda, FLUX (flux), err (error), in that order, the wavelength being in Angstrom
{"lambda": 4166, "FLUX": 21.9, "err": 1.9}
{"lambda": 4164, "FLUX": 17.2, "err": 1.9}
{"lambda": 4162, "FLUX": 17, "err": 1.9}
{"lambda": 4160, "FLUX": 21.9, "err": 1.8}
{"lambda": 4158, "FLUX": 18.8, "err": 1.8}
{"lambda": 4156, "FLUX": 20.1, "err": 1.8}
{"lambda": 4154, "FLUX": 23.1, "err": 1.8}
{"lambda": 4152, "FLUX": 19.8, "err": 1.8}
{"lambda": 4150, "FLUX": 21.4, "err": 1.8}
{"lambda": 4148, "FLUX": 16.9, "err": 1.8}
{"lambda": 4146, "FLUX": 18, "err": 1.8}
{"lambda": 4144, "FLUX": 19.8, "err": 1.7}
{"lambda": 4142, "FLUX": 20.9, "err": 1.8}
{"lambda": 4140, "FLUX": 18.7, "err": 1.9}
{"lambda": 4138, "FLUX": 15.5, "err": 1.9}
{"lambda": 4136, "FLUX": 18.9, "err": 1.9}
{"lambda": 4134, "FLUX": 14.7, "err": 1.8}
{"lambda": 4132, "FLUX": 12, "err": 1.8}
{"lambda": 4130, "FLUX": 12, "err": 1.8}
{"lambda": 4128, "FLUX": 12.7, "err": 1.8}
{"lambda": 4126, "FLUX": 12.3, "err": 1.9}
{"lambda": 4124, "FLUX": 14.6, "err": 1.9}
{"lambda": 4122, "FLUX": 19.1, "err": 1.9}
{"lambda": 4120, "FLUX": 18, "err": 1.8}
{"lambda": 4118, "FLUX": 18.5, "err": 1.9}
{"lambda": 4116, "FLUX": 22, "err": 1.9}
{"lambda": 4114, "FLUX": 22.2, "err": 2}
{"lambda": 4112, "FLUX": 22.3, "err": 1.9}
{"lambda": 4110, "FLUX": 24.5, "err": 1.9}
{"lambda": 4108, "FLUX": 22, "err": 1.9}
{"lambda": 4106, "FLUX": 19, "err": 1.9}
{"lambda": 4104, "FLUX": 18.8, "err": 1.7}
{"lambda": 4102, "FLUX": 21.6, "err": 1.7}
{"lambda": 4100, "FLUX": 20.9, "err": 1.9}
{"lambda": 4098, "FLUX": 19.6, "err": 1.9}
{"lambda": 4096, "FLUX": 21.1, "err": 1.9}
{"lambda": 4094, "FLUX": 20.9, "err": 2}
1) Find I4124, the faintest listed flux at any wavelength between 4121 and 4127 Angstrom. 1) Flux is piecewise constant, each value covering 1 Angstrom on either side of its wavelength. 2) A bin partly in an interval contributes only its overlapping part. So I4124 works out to 12.3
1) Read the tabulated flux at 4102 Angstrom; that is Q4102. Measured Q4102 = 21.6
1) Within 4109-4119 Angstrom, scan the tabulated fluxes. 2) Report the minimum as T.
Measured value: 18.5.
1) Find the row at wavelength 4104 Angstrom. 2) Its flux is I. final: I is 18.8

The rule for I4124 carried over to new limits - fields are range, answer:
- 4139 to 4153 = 16.9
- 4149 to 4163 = 17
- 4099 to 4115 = 18.8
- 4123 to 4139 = 12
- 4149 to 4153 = 19.8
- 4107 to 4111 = 22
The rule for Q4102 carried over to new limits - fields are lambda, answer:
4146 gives 18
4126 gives 12.3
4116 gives 22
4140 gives 18.7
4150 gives 21.4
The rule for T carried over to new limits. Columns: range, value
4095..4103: 19.6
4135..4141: 15.5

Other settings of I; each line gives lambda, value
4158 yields 18.8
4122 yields 19.1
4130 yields 12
